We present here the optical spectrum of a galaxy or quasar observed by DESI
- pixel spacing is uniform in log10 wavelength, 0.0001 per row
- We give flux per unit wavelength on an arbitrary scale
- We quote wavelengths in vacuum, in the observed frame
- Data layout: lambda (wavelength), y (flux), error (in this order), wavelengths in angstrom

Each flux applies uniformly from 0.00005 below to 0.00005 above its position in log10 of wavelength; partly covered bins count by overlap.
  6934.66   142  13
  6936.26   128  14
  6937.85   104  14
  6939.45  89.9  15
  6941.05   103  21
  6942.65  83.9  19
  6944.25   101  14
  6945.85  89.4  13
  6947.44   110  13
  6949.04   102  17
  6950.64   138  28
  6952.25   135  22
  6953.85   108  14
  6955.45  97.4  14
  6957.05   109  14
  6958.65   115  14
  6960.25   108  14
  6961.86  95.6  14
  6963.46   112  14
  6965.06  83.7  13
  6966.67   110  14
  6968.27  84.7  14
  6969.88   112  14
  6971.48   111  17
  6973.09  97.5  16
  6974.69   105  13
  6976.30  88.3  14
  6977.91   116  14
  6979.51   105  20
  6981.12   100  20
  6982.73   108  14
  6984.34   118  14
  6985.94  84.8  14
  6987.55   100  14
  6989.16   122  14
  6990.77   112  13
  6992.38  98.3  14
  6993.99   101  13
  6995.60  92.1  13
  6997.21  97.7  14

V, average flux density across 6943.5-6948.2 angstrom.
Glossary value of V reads 100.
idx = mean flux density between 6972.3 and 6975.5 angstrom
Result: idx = 101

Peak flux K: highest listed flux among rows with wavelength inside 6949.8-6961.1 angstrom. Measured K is 138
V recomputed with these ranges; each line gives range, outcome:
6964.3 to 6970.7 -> 97.7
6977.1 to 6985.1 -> 109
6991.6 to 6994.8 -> 99.7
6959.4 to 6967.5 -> 102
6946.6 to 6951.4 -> 116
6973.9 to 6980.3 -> 104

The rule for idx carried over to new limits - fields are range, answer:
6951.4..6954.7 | 121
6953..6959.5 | 108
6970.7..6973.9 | 104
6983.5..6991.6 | 107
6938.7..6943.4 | 92.3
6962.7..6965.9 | 97.7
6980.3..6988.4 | 102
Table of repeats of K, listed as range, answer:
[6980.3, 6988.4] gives 118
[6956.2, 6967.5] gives 115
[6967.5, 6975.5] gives 112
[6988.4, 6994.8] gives 122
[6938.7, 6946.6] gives 103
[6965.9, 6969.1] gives 110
